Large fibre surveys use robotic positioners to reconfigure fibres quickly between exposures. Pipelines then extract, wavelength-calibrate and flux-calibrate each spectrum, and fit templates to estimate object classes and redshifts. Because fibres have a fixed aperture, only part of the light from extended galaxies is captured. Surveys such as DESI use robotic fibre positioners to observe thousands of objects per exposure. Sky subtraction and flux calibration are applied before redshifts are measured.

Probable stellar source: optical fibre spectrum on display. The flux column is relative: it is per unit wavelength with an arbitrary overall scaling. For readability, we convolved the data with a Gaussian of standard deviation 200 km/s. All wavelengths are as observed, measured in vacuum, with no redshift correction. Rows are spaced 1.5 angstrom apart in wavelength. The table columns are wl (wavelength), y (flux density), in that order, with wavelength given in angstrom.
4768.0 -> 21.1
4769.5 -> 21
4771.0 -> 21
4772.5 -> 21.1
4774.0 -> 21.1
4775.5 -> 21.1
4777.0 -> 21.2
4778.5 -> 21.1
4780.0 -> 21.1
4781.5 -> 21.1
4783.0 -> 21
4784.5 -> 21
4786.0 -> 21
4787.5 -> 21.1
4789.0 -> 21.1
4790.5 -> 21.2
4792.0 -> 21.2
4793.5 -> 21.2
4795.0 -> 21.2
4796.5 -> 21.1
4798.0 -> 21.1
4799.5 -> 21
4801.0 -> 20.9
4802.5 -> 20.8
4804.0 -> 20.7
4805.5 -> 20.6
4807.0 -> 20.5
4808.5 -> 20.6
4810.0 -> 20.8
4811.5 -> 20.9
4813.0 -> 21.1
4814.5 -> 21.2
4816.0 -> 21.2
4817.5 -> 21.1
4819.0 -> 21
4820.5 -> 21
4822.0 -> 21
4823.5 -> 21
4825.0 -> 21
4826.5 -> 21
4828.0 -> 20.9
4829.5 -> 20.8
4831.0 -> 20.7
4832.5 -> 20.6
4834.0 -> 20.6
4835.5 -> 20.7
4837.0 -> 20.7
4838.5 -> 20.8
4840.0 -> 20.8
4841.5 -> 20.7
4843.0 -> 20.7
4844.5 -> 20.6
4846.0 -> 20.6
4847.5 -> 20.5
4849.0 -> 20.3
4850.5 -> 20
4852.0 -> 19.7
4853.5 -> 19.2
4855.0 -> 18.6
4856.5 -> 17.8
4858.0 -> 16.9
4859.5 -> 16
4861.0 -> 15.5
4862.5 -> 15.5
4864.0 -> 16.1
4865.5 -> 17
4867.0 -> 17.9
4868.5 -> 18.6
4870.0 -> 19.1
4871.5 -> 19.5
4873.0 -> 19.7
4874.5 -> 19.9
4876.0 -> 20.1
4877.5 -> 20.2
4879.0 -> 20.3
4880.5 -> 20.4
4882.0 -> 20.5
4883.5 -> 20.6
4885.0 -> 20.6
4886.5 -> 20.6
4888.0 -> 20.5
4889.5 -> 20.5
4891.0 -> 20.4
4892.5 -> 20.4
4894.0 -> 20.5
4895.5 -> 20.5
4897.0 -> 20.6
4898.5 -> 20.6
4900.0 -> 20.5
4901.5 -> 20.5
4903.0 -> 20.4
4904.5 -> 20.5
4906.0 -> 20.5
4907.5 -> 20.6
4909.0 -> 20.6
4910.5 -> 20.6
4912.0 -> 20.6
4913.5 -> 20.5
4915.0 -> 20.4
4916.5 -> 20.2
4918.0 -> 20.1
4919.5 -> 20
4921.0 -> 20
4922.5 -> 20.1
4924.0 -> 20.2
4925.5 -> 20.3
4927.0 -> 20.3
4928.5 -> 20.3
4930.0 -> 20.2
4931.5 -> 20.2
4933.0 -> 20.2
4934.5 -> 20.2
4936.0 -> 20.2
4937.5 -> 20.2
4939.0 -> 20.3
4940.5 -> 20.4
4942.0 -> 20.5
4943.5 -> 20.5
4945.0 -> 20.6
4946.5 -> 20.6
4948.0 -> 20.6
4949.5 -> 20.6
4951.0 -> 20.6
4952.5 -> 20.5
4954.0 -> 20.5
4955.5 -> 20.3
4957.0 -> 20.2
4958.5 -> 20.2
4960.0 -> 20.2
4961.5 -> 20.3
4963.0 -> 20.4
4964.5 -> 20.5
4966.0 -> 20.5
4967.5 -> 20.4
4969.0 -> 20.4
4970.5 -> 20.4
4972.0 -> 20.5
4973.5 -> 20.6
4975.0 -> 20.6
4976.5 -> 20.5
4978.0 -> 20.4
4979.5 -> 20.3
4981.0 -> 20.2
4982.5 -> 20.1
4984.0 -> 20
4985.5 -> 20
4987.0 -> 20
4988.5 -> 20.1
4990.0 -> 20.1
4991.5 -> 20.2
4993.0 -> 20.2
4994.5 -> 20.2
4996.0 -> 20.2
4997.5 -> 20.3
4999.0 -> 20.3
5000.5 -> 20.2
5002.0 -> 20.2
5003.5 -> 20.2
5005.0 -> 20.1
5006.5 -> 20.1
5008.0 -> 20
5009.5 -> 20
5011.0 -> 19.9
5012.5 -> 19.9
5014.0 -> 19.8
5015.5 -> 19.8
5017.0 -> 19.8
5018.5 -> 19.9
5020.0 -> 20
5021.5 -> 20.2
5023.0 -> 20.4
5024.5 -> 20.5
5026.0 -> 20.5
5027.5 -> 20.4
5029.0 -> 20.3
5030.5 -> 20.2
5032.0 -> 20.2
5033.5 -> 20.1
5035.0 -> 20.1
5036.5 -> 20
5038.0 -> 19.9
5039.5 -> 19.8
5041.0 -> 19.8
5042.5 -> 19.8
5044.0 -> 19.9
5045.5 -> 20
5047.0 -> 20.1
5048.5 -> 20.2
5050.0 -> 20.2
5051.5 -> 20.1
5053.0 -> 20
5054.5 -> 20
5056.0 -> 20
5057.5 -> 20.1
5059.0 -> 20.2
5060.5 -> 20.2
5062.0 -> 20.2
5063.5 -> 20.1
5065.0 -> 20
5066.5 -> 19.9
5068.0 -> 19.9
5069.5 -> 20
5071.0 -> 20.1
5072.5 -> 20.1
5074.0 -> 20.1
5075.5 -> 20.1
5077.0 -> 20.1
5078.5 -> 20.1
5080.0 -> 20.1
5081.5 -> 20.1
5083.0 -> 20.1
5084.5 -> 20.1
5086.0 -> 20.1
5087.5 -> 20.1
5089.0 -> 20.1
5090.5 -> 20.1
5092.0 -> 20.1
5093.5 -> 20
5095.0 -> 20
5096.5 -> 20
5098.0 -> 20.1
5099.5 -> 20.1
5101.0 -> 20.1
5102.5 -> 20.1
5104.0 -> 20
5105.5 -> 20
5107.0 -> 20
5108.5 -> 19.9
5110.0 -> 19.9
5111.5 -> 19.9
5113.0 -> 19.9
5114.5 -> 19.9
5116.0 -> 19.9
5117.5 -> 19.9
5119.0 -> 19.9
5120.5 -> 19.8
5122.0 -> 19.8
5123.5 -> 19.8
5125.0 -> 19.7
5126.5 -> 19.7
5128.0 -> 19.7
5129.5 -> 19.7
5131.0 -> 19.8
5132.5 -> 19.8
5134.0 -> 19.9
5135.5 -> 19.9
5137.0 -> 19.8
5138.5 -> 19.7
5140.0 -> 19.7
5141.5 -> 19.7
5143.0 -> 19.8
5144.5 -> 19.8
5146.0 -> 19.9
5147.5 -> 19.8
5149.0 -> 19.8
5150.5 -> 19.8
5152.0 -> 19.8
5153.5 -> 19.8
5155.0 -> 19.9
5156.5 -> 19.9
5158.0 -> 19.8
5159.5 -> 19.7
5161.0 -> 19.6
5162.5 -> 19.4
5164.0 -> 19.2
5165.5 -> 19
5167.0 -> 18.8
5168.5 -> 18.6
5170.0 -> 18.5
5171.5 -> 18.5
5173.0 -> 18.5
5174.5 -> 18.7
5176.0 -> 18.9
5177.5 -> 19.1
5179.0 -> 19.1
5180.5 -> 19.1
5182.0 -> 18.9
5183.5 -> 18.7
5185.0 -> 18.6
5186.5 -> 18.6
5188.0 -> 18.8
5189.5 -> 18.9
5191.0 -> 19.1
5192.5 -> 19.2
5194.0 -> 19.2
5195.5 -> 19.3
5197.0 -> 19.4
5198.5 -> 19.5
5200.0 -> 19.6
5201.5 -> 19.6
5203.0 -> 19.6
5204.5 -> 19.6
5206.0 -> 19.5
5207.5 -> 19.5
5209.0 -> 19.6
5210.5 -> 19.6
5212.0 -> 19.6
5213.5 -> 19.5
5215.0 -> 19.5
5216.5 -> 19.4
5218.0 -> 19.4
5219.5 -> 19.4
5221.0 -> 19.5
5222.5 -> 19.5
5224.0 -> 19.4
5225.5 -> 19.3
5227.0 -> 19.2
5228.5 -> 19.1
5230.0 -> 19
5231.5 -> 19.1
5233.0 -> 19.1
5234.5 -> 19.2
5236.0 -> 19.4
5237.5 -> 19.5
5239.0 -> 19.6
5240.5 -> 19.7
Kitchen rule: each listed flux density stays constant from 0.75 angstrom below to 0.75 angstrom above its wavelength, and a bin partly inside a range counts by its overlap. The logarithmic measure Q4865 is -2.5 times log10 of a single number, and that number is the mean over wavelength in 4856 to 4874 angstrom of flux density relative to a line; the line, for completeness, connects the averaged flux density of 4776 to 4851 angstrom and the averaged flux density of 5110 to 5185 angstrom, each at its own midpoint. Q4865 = 0.18 mag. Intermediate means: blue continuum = 20.9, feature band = 17.5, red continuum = 19.5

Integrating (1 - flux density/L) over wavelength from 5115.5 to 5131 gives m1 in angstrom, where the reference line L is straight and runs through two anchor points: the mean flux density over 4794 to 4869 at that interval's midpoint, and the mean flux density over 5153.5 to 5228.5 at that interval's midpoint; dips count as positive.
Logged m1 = -0.3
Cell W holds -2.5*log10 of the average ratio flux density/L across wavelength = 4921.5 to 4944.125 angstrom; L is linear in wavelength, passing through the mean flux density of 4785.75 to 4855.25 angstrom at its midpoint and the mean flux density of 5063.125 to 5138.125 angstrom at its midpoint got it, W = 0.009 mag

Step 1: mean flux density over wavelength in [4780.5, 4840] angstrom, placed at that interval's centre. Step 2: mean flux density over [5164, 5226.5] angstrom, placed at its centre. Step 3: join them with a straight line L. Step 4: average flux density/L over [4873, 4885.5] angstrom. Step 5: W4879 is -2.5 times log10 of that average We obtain 0.02 mag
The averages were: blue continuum 20.9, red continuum 19.2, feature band 20.3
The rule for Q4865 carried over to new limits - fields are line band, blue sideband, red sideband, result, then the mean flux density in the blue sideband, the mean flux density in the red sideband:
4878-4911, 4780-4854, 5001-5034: 0.00 mag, 20.8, 20.1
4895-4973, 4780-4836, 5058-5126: 0.01 mag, 20.9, 20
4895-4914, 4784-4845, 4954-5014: 0.00 mag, 20.9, 20.2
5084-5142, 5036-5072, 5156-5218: -0.01 mag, 20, 19.2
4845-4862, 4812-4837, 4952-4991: 0.12 mag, 20.9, 20.3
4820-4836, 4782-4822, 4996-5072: 0.00 mag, 21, 20.1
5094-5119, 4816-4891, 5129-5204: -0.03 mag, 19.8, 19.4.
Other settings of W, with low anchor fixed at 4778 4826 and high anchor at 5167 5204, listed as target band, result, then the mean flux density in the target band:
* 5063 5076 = -0.023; 20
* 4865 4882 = 0.065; 19.4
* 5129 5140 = -0.029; 19.8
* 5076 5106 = -0.032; 20.1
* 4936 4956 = -0.012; 20.5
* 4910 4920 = 0.003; 20.3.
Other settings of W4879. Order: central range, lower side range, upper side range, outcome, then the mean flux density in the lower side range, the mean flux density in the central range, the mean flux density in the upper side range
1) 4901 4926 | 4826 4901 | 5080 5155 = -0.03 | 19.7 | 20.4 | 19.9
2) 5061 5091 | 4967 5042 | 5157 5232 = -0.01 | 20.2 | 20.1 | 19.2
